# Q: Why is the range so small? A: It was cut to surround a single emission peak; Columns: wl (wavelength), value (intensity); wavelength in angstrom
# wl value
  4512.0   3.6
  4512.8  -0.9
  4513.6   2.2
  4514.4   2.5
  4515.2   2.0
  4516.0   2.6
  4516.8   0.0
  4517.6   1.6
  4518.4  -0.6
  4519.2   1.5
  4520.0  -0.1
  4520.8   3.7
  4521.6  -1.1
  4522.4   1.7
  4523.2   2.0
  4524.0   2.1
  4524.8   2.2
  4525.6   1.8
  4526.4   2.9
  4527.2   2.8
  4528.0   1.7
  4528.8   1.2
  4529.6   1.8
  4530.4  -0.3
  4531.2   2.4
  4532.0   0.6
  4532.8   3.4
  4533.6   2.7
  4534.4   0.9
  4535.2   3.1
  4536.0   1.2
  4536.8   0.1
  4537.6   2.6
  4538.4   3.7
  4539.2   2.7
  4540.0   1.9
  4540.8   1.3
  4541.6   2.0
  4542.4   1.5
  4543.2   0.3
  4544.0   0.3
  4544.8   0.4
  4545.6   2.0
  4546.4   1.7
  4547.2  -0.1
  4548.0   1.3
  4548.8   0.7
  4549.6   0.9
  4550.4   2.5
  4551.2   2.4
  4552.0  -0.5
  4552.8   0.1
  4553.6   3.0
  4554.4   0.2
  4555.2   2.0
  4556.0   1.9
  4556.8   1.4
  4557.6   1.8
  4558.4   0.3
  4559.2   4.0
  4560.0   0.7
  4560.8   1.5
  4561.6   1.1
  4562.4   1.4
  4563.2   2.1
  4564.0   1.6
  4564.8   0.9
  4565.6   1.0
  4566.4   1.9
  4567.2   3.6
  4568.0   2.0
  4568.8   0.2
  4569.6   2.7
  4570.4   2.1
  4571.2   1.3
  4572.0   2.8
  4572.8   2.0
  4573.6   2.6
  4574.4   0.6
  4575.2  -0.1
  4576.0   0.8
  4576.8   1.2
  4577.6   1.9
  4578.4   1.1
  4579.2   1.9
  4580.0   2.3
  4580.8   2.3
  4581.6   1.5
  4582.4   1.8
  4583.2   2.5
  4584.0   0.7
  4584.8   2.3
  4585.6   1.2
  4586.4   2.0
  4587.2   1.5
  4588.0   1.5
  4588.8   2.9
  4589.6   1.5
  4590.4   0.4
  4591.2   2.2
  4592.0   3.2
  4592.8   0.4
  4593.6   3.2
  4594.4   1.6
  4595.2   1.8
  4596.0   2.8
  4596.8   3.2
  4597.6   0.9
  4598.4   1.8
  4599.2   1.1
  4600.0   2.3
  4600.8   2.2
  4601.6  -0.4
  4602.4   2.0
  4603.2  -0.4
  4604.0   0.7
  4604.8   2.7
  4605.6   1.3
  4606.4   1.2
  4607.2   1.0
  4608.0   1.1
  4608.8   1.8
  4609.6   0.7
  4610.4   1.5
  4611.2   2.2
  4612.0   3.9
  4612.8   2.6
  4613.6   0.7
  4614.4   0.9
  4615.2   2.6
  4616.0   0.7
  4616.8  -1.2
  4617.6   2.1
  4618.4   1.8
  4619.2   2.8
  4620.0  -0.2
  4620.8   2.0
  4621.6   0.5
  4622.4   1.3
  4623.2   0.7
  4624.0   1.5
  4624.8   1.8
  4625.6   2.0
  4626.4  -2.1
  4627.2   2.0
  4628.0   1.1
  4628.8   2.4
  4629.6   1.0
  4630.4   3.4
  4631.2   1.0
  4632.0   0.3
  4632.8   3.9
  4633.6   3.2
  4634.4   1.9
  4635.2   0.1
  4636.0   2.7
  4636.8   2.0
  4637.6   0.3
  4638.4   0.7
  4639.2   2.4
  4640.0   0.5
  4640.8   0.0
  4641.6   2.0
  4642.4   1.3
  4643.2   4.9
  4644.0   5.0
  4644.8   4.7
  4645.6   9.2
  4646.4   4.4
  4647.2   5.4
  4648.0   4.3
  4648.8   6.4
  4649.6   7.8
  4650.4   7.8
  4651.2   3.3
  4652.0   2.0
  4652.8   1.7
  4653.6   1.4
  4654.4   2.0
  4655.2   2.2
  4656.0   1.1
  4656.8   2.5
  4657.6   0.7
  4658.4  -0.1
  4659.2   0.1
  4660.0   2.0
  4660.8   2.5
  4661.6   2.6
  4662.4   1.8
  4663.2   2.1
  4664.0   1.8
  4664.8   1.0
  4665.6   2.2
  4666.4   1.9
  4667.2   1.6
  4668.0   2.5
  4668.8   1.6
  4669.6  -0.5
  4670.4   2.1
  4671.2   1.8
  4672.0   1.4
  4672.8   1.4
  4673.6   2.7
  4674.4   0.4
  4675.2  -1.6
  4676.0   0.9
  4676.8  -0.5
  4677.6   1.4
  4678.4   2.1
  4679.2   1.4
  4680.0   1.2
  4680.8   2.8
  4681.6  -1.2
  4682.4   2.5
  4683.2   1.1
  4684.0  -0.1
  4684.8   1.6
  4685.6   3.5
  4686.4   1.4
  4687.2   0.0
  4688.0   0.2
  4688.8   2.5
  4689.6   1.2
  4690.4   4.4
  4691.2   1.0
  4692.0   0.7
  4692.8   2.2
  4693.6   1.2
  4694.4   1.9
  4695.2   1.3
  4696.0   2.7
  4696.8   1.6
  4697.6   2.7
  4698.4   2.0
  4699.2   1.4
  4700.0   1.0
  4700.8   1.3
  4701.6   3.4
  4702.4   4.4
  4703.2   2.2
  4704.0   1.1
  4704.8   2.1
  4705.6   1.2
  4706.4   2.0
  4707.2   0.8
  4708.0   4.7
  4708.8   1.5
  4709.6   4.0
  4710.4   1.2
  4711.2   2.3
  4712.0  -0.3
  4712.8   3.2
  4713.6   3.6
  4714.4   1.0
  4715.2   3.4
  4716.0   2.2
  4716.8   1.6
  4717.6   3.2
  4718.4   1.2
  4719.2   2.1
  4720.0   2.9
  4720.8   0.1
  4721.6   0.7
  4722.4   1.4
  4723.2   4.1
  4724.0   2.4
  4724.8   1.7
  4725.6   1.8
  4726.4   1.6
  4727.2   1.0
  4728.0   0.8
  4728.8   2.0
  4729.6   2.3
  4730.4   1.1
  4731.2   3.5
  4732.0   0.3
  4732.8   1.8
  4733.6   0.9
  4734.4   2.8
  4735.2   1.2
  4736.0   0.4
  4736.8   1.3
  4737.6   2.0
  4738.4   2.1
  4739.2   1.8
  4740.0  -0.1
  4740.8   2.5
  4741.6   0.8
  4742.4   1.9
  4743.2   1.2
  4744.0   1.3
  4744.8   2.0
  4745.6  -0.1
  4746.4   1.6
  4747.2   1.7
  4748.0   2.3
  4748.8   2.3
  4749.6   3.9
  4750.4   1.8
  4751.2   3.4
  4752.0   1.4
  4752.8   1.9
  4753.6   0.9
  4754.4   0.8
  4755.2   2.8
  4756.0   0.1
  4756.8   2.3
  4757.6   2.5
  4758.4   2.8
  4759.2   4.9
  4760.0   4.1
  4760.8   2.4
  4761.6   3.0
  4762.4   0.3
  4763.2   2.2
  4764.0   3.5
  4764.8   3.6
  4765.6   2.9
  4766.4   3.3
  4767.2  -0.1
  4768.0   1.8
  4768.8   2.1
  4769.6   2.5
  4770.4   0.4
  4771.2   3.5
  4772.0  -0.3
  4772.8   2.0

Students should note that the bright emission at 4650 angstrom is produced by [O II] 3727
